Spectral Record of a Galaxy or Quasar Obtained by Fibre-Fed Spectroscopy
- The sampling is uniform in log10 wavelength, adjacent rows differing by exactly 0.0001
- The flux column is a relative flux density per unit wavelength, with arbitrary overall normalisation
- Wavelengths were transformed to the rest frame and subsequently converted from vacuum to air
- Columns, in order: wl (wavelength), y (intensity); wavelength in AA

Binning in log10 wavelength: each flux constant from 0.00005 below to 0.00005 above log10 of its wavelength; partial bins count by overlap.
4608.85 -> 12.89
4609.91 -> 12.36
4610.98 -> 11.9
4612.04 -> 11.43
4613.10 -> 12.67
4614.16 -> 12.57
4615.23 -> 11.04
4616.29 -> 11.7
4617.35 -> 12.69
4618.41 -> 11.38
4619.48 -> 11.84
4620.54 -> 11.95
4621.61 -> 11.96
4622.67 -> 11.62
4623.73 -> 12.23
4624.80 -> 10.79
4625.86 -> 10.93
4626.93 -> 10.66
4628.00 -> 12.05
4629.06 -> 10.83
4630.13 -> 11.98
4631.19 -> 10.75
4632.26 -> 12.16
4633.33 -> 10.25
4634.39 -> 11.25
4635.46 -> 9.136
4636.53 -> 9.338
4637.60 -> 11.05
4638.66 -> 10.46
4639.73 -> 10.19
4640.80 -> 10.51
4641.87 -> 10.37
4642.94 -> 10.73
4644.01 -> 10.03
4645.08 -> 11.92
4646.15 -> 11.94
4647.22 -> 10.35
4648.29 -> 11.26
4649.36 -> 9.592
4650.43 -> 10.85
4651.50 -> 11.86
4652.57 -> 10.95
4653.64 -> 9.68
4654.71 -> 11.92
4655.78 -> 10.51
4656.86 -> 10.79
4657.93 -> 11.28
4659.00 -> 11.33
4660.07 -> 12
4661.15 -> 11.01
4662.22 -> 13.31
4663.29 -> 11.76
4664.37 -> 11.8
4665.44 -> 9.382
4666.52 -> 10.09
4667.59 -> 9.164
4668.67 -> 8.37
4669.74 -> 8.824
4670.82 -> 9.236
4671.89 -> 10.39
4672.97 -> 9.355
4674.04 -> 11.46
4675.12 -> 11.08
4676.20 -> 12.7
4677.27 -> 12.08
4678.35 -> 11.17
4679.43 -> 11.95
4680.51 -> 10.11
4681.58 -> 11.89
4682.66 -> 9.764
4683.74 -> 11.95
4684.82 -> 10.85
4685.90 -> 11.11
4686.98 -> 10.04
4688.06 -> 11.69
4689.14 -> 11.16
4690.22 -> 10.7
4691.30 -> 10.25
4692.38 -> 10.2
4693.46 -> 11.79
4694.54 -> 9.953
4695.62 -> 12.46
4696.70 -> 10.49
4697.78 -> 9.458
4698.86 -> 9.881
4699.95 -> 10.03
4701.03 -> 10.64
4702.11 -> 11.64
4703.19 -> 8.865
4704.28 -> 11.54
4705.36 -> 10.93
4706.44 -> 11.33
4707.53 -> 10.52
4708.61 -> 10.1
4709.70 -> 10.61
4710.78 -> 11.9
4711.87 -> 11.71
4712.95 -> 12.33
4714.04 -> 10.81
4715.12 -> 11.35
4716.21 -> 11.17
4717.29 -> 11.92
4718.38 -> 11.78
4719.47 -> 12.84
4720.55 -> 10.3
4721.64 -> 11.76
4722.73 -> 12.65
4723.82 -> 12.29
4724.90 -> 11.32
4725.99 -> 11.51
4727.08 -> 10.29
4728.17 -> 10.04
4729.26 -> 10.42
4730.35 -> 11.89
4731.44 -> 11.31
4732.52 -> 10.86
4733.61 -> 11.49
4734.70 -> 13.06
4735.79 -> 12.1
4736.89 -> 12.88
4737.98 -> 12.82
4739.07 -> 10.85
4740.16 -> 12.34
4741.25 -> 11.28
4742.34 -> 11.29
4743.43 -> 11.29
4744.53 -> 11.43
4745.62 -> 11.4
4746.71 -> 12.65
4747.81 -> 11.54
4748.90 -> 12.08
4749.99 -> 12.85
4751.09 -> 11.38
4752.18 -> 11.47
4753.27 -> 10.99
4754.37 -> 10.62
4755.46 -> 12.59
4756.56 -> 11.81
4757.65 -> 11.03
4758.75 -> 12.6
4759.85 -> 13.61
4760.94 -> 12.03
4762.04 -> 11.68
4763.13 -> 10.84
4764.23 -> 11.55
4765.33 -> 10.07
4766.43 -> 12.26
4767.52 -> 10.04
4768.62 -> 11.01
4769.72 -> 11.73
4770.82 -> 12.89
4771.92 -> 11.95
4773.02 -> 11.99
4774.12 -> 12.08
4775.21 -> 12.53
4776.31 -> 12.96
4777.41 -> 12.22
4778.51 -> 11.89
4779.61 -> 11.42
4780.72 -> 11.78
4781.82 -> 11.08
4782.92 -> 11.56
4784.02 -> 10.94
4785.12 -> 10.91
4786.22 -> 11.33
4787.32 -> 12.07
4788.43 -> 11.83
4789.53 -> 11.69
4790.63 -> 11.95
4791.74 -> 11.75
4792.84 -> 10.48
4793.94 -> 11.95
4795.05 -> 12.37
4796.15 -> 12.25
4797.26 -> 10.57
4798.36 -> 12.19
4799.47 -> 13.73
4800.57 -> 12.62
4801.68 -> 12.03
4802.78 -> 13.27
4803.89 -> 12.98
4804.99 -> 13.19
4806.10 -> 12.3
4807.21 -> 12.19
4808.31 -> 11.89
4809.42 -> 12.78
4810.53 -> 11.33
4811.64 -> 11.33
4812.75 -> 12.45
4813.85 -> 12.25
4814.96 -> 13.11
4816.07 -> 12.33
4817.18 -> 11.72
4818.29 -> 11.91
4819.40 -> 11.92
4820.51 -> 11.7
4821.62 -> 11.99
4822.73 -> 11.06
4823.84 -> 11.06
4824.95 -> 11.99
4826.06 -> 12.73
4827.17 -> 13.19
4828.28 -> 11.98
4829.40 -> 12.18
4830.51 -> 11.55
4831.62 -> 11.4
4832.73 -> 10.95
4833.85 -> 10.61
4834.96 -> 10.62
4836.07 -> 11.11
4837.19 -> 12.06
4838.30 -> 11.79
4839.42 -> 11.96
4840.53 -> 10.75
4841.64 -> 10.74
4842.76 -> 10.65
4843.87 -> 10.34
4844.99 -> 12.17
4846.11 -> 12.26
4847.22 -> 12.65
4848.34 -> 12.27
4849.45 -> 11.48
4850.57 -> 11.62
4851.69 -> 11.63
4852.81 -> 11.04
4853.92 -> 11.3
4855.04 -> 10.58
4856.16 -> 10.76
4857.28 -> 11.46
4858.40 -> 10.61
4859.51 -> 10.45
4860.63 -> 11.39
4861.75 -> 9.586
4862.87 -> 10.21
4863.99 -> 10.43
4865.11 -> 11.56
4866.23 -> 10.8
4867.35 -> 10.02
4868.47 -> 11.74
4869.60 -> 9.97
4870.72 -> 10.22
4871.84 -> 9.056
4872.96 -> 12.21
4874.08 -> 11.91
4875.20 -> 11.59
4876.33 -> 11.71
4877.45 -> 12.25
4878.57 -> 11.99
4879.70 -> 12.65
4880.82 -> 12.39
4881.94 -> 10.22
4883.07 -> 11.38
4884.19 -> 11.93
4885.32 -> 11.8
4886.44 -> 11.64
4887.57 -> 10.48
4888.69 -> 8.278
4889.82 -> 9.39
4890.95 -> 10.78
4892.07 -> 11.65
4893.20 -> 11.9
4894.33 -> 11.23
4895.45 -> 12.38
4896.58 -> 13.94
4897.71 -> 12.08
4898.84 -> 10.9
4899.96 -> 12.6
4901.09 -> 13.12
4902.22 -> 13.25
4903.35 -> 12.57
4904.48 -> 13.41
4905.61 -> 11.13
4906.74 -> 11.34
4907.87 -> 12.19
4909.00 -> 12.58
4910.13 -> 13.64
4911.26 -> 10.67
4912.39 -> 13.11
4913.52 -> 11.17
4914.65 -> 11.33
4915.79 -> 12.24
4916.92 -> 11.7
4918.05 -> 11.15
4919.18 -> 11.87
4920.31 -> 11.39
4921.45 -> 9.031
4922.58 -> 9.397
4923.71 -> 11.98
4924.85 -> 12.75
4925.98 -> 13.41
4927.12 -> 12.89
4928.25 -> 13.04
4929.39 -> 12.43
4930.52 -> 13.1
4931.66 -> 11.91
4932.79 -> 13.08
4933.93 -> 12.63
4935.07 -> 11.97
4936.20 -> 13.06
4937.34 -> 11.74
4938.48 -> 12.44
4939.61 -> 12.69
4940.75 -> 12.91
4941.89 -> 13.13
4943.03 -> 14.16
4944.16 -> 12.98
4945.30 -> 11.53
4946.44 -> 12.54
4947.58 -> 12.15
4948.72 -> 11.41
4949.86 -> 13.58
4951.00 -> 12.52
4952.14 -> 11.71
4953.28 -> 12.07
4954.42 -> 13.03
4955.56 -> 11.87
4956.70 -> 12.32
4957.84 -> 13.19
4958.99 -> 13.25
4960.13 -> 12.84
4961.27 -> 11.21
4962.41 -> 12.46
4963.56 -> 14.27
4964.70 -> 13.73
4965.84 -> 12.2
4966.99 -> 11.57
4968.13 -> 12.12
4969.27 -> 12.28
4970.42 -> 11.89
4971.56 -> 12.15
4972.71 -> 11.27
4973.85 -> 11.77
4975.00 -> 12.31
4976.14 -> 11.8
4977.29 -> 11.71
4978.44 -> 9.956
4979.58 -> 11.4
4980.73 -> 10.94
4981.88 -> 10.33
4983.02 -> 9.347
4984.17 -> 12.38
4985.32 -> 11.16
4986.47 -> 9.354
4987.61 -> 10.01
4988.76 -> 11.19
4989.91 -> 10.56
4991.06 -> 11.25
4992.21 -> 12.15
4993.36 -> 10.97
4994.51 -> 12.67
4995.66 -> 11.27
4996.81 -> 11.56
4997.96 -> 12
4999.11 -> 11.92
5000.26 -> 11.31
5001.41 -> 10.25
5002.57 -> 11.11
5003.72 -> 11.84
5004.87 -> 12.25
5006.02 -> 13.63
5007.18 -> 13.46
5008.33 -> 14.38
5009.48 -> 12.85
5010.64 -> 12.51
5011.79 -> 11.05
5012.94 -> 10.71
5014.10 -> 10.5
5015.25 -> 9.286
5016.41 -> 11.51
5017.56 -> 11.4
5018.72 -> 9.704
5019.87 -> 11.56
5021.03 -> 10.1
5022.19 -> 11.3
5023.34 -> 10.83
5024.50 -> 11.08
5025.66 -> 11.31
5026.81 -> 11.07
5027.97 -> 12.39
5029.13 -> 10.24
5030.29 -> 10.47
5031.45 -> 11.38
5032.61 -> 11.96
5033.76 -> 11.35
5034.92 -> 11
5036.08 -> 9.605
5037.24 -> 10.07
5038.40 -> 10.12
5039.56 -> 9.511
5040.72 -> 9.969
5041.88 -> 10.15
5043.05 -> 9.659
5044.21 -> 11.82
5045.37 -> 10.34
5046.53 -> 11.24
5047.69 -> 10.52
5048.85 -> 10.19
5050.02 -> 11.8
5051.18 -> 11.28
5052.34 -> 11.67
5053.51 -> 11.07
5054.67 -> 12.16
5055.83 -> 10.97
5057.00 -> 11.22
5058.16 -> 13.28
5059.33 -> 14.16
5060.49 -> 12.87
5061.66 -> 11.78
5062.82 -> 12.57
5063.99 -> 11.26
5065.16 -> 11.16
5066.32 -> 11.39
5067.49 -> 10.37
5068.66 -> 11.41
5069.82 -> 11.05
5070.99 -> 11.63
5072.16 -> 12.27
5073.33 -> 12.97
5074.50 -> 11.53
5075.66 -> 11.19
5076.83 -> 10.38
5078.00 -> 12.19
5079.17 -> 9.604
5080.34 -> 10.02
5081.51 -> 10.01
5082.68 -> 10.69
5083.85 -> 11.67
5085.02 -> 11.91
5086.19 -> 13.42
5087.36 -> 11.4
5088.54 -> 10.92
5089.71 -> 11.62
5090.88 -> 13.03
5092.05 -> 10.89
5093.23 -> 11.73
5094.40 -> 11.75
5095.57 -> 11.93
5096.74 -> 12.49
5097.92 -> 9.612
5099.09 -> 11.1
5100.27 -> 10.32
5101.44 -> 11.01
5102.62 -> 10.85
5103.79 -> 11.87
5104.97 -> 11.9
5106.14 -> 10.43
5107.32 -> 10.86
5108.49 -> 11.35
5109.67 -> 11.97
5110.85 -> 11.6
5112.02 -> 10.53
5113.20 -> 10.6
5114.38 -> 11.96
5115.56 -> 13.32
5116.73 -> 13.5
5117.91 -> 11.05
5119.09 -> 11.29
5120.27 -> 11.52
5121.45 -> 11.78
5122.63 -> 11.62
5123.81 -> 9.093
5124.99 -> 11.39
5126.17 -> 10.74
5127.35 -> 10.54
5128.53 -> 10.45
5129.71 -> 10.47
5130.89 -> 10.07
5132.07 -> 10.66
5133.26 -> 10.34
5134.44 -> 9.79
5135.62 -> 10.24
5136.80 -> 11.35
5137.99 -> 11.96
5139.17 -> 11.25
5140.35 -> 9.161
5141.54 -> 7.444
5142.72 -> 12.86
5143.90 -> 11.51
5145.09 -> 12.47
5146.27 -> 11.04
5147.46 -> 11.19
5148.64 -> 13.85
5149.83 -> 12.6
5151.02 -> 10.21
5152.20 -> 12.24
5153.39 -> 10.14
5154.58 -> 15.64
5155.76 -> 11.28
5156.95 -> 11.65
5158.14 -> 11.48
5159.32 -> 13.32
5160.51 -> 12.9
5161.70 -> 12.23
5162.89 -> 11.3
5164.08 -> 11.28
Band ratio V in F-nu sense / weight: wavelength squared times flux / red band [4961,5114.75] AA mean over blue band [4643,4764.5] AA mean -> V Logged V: 1.17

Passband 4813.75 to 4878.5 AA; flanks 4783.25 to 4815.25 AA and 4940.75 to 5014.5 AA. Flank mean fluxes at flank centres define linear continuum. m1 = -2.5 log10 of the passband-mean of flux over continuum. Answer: 0.06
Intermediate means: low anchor 12.1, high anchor 11.9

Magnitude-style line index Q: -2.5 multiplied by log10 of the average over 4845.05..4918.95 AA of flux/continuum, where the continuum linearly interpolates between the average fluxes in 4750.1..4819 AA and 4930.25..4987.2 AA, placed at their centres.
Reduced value 0.05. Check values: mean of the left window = 11.9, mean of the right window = 12.1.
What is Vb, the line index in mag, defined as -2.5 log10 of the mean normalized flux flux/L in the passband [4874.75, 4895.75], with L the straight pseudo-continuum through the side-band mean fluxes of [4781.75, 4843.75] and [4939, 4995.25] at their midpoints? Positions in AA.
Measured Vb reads 0.05 mag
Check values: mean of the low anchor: 11.8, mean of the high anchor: 12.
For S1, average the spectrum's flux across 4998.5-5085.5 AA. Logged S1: 11.3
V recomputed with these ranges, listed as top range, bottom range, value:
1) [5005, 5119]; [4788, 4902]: 1.07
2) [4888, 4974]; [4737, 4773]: 1.12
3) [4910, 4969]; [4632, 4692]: 1.28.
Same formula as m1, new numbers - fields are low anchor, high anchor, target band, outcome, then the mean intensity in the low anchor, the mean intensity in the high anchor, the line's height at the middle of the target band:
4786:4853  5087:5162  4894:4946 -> -0.05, 11.9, 11.4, 11.7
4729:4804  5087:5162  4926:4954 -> -0.09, 11.8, 11.4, 11.6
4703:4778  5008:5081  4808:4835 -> -0.03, 11.6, 11.2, 11.5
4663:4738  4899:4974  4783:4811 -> -0.04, 11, 12.3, 11.5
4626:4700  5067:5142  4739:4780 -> -0.08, 10.8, 11.1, 10.9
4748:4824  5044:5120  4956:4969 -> -0.09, 11.9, 11.5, 11.6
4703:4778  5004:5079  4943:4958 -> -0.09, 11.6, 11.3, 11.4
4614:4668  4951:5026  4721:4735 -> -0.02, 11.1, 11.7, 11.2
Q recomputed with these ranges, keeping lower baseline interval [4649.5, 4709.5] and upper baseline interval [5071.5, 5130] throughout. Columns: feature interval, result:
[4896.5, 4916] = -0.11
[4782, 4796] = -0.06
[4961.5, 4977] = -0.10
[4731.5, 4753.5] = -0.09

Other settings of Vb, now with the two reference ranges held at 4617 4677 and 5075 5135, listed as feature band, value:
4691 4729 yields -0.01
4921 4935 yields -0.10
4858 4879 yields 0.01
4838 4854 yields -0.05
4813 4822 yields -0.11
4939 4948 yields -0.15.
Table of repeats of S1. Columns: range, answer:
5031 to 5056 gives 10.8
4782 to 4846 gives 11.8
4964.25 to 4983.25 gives 11.6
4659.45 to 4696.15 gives 10.9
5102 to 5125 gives 11.4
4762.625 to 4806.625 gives 11.9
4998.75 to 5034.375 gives 11.4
